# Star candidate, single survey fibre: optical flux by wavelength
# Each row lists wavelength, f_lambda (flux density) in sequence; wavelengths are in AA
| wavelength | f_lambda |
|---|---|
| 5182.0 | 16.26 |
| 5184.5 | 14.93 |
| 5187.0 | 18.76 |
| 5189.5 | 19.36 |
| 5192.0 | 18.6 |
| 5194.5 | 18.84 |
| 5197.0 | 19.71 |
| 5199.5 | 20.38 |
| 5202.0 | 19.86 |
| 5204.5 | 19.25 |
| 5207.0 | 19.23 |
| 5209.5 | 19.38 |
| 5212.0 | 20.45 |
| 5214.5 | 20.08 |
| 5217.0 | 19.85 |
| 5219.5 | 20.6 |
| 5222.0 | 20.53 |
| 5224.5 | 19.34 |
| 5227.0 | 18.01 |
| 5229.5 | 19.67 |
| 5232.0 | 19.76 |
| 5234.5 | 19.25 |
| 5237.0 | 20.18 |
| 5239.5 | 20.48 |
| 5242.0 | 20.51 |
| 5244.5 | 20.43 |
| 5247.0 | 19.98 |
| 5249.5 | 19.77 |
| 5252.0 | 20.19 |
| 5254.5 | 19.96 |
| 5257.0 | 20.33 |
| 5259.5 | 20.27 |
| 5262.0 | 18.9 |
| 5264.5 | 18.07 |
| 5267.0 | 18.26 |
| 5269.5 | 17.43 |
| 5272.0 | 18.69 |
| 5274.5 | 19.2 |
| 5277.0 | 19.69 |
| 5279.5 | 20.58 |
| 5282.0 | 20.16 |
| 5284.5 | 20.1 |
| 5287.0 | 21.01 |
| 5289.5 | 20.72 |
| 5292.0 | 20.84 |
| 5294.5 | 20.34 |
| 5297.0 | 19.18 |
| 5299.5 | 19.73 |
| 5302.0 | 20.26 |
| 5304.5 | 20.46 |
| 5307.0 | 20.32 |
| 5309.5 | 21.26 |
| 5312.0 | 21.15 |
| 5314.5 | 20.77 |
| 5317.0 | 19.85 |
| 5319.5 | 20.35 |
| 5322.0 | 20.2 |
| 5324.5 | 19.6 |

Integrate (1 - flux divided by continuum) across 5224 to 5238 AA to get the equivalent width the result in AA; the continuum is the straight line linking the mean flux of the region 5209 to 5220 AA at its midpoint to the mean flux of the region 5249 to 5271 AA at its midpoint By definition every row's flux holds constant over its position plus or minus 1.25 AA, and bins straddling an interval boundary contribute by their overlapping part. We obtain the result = 0.3 AA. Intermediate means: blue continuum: 20.1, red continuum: 19.2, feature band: 19.4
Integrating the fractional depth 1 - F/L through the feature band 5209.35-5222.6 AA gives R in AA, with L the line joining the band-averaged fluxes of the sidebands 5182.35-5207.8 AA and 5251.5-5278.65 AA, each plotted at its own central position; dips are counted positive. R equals -0.9 AA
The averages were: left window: 18.8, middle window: 20.2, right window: 19.2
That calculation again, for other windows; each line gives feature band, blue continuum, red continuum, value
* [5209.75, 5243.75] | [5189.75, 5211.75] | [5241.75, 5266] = -0.5 AA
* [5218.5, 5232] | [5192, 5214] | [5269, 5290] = 0.0 AA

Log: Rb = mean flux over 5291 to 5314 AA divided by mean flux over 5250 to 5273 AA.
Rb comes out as 1.1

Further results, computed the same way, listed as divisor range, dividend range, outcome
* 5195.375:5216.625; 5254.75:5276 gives 0.96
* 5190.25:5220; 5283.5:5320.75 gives 1.04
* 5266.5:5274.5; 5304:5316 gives 1.14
